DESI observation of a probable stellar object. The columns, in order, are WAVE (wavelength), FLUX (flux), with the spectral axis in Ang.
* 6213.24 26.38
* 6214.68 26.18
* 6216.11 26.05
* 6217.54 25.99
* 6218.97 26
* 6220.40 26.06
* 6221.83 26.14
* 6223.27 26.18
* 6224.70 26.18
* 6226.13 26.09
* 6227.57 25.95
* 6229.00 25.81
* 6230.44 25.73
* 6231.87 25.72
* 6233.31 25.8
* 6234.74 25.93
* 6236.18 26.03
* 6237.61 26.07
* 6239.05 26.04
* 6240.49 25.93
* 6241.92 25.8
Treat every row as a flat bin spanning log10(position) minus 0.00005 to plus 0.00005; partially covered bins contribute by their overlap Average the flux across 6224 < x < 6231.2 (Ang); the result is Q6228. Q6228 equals 26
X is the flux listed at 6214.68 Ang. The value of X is 26.18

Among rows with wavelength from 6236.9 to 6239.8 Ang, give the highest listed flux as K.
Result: 26.07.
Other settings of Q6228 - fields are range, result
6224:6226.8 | 26.2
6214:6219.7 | 26.1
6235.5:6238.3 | 26.1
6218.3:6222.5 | 26.1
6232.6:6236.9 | 26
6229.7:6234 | 25.7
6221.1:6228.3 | 26.1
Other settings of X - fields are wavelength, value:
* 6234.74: 25.93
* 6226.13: 26.09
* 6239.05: 26.04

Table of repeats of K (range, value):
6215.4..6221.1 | 26.06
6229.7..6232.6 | 25.73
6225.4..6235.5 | 26.09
